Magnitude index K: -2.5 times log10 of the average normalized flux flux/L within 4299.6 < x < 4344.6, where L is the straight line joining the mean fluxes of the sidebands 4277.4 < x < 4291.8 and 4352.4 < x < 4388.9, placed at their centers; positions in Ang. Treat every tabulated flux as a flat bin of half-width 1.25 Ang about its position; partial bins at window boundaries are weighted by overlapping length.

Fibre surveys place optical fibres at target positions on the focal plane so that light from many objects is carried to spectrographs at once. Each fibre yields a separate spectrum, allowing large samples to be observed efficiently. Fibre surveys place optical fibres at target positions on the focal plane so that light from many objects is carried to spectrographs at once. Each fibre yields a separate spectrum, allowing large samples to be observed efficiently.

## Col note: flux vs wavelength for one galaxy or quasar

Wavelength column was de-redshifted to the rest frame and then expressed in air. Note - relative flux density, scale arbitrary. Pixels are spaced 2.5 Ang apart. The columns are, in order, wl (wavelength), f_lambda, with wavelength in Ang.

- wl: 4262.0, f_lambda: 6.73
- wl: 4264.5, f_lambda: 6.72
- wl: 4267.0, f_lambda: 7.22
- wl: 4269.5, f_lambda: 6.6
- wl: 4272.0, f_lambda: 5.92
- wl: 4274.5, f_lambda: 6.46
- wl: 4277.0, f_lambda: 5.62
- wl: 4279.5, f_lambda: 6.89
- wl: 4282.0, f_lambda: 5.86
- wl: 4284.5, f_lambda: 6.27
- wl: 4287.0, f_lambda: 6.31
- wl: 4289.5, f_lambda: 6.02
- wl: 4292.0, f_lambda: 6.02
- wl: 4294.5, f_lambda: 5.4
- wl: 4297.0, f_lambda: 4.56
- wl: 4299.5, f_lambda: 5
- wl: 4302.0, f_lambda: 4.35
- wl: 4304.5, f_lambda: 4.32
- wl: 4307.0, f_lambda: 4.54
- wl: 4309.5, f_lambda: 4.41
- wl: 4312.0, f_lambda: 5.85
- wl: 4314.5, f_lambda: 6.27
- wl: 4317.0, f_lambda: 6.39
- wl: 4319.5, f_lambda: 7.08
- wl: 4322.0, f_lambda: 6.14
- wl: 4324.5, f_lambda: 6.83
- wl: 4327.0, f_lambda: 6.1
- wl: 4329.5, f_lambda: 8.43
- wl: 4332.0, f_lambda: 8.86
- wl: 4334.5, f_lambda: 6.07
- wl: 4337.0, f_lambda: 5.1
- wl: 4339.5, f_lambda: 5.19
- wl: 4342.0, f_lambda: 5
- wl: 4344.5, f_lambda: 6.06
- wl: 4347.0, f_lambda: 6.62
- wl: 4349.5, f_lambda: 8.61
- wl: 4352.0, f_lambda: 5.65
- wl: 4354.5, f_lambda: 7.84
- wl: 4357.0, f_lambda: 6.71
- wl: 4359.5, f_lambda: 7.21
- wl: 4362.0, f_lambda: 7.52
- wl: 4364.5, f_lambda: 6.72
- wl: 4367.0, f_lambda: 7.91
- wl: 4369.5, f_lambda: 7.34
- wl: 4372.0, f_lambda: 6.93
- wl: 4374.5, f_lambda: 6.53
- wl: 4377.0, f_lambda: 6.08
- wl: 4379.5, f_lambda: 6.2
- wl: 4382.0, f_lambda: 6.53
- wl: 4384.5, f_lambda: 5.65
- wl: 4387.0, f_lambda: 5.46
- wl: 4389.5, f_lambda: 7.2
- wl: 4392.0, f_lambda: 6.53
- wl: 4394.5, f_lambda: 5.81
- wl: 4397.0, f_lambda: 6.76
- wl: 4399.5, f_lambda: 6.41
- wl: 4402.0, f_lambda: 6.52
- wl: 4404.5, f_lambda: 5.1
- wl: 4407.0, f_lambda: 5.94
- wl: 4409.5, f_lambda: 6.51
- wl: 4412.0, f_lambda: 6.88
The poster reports 0.09 mag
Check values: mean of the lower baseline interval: 6.21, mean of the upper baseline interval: 6.74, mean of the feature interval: 5.92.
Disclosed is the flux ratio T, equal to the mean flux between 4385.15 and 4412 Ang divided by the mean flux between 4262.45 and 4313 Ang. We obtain 1.09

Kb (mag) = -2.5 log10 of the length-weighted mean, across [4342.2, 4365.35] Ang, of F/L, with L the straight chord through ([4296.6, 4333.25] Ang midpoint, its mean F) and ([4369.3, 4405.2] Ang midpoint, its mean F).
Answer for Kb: -0.12 mag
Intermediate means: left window 5.97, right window 6.33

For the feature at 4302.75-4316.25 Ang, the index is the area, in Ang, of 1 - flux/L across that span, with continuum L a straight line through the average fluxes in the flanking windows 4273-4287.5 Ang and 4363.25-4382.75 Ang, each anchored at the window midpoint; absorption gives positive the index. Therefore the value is 2.8 Ang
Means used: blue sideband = 6.23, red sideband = 6.79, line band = 5.1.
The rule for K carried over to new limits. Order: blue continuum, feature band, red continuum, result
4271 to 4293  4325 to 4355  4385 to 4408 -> -0.07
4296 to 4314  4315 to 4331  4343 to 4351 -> -0.19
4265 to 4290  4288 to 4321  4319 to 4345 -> 0.18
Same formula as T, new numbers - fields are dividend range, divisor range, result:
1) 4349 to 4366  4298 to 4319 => 1.37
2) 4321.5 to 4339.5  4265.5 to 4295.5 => 1.08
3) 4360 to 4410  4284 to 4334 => 1.09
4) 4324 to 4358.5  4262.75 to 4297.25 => 1.07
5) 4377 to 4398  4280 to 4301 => 1.10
